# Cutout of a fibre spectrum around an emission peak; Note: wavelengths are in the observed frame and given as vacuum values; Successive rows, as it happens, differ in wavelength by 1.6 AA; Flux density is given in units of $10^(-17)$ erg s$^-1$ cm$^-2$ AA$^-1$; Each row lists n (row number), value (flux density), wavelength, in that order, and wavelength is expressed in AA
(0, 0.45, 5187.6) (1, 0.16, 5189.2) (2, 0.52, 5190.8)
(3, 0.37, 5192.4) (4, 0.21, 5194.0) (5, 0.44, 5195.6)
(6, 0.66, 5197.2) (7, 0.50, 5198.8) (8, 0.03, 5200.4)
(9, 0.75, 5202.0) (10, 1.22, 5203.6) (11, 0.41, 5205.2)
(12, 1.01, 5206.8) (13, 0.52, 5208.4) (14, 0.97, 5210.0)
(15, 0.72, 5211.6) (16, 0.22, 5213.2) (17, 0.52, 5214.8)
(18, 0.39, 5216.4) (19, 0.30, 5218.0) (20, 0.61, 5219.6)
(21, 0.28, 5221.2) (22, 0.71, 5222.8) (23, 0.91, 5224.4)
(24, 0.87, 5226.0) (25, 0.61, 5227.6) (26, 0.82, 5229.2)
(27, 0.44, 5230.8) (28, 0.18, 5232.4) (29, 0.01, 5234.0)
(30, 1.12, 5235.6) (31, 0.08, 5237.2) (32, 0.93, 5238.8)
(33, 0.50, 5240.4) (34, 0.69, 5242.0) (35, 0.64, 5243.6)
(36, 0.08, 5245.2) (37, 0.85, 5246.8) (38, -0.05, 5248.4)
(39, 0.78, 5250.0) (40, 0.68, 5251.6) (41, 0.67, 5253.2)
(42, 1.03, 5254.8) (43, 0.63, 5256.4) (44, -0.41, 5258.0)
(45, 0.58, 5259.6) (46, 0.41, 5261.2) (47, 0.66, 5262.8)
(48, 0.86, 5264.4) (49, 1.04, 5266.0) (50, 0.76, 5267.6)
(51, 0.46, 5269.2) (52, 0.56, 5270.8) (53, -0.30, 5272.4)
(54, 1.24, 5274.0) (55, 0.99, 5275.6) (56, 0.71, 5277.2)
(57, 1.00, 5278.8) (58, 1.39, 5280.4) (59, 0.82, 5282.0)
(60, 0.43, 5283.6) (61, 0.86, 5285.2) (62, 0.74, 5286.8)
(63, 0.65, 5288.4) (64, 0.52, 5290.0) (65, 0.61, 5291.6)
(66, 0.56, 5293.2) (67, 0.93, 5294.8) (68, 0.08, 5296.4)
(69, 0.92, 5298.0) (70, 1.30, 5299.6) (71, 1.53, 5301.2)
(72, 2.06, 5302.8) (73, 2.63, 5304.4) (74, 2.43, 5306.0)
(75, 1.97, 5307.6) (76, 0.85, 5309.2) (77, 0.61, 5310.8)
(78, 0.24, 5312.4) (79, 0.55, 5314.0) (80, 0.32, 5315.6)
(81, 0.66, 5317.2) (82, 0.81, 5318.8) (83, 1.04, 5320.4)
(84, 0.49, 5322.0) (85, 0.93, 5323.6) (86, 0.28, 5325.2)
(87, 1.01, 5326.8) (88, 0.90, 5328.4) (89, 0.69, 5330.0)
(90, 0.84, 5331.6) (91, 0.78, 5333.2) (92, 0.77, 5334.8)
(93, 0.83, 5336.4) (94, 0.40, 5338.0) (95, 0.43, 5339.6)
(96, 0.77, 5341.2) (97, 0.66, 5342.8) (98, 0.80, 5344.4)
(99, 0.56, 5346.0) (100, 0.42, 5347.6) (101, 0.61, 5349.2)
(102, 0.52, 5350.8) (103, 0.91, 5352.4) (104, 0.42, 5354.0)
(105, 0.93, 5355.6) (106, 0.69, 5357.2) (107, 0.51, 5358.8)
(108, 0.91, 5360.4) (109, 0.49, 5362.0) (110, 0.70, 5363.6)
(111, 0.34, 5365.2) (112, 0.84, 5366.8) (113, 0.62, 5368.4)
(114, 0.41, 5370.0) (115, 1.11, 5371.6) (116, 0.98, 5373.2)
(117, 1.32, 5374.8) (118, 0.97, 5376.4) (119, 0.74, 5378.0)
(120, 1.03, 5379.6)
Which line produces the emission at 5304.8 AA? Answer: [O II]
